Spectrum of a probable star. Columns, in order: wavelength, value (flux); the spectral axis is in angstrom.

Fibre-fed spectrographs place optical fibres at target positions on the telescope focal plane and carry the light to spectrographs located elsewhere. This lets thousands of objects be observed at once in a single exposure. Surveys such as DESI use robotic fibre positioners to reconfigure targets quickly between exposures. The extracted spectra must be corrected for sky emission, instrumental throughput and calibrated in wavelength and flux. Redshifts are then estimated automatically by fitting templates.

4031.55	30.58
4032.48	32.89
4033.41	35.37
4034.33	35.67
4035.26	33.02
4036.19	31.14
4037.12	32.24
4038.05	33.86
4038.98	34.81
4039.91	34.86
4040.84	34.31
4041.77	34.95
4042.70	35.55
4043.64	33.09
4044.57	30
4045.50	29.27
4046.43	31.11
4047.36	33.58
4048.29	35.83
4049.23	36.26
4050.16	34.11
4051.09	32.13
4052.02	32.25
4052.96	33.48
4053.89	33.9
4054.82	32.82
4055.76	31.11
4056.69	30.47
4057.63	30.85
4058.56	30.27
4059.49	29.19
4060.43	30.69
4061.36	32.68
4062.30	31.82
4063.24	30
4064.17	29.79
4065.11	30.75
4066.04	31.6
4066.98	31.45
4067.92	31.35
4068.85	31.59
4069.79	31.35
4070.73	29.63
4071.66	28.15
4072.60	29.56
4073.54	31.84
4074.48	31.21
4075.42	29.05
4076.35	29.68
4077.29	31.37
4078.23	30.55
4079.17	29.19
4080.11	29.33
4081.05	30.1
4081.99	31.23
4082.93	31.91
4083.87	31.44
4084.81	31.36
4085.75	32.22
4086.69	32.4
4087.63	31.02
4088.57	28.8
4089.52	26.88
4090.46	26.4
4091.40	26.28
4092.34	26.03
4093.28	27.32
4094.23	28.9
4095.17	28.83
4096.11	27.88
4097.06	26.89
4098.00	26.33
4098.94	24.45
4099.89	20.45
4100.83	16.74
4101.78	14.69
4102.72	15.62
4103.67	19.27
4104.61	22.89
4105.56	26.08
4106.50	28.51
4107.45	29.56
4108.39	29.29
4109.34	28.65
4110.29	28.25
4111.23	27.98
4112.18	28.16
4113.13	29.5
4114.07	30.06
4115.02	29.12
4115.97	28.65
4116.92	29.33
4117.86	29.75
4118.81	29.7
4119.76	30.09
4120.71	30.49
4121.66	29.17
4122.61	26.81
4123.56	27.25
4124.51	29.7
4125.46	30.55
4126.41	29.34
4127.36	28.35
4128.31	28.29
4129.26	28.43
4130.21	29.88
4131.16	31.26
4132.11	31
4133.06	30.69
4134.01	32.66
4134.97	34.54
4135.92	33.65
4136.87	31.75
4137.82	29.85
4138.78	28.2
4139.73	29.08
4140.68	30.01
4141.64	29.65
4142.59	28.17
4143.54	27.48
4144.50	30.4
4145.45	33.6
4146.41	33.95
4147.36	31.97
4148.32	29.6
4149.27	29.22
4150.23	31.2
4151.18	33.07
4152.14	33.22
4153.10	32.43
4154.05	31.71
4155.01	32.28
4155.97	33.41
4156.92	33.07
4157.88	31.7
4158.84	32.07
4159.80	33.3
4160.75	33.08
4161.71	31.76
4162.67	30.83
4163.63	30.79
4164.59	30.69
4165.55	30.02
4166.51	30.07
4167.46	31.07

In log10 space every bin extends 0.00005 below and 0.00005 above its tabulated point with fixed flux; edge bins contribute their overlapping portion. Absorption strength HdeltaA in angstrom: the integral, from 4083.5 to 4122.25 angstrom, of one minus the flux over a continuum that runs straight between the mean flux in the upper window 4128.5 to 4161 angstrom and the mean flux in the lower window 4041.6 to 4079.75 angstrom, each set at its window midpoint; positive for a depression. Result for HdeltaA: 5.2 angstrom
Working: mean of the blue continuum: 31.5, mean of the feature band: 27.2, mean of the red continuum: 31.3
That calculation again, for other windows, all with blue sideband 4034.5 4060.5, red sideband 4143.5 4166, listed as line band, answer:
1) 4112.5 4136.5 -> 1.6 angstrom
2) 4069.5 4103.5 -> 4.8 angstrom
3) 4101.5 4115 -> 2.6 angstrom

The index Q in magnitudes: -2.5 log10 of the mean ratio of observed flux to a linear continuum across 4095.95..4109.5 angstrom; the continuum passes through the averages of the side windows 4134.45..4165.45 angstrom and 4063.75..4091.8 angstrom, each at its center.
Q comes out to 0.28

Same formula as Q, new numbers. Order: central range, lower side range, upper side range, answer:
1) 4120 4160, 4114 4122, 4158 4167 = -0.01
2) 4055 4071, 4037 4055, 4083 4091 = 0.04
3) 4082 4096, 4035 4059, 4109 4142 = 0.07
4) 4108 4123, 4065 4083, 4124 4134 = 0.04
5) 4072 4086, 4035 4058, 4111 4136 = 0.04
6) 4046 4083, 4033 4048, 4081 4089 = 0.03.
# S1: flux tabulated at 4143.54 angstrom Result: 27.48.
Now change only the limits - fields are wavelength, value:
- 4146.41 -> 33.95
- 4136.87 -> 31.75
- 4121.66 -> 29.17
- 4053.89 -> 33.9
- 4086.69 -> 32.4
